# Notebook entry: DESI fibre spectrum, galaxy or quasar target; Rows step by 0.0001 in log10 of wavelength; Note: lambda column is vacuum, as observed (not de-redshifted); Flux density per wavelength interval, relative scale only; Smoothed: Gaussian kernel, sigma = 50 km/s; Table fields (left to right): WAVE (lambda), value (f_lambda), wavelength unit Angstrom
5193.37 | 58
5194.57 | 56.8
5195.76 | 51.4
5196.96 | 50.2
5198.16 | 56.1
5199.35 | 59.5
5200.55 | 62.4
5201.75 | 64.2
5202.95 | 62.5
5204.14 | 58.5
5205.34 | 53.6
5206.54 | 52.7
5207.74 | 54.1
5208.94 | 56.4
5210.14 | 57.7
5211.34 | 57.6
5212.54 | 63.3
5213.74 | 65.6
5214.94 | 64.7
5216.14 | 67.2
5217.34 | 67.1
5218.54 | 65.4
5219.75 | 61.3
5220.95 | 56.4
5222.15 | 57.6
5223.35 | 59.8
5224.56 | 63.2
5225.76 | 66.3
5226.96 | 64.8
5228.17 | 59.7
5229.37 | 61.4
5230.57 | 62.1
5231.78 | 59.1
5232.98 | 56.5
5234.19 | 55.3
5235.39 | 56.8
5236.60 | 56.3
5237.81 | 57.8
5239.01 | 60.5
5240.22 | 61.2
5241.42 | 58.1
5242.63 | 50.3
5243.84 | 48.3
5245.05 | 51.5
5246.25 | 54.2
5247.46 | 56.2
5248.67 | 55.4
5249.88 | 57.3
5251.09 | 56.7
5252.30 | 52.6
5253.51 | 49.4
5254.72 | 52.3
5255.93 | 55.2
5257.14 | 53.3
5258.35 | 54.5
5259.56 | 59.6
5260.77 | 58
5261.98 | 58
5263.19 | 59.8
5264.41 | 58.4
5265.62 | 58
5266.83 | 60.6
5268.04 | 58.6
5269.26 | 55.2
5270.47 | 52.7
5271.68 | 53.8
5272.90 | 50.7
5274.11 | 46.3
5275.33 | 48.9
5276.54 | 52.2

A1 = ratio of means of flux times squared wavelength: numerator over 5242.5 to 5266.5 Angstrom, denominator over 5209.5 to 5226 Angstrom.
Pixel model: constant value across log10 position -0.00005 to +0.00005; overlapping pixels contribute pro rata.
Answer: 0.9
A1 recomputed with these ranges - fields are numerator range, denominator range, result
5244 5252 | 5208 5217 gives 0.90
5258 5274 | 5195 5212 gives 1.02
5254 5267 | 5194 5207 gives 1.02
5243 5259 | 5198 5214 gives 0.93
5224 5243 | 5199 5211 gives 1.03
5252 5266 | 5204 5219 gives 0.94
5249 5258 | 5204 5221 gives 0.91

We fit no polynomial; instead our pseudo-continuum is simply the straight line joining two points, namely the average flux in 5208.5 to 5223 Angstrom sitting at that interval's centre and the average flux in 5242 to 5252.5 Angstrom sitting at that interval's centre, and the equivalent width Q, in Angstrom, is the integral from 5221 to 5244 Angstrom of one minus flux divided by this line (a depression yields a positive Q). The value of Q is -0.6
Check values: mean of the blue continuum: 61.7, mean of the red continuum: 53.6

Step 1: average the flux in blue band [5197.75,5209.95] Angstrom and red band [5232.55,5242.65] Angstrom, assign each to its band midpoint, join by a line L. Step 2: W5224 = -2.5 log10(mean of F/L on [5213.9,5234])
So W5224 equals -0.08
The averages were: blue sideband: 58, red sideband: 57.4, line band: 62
